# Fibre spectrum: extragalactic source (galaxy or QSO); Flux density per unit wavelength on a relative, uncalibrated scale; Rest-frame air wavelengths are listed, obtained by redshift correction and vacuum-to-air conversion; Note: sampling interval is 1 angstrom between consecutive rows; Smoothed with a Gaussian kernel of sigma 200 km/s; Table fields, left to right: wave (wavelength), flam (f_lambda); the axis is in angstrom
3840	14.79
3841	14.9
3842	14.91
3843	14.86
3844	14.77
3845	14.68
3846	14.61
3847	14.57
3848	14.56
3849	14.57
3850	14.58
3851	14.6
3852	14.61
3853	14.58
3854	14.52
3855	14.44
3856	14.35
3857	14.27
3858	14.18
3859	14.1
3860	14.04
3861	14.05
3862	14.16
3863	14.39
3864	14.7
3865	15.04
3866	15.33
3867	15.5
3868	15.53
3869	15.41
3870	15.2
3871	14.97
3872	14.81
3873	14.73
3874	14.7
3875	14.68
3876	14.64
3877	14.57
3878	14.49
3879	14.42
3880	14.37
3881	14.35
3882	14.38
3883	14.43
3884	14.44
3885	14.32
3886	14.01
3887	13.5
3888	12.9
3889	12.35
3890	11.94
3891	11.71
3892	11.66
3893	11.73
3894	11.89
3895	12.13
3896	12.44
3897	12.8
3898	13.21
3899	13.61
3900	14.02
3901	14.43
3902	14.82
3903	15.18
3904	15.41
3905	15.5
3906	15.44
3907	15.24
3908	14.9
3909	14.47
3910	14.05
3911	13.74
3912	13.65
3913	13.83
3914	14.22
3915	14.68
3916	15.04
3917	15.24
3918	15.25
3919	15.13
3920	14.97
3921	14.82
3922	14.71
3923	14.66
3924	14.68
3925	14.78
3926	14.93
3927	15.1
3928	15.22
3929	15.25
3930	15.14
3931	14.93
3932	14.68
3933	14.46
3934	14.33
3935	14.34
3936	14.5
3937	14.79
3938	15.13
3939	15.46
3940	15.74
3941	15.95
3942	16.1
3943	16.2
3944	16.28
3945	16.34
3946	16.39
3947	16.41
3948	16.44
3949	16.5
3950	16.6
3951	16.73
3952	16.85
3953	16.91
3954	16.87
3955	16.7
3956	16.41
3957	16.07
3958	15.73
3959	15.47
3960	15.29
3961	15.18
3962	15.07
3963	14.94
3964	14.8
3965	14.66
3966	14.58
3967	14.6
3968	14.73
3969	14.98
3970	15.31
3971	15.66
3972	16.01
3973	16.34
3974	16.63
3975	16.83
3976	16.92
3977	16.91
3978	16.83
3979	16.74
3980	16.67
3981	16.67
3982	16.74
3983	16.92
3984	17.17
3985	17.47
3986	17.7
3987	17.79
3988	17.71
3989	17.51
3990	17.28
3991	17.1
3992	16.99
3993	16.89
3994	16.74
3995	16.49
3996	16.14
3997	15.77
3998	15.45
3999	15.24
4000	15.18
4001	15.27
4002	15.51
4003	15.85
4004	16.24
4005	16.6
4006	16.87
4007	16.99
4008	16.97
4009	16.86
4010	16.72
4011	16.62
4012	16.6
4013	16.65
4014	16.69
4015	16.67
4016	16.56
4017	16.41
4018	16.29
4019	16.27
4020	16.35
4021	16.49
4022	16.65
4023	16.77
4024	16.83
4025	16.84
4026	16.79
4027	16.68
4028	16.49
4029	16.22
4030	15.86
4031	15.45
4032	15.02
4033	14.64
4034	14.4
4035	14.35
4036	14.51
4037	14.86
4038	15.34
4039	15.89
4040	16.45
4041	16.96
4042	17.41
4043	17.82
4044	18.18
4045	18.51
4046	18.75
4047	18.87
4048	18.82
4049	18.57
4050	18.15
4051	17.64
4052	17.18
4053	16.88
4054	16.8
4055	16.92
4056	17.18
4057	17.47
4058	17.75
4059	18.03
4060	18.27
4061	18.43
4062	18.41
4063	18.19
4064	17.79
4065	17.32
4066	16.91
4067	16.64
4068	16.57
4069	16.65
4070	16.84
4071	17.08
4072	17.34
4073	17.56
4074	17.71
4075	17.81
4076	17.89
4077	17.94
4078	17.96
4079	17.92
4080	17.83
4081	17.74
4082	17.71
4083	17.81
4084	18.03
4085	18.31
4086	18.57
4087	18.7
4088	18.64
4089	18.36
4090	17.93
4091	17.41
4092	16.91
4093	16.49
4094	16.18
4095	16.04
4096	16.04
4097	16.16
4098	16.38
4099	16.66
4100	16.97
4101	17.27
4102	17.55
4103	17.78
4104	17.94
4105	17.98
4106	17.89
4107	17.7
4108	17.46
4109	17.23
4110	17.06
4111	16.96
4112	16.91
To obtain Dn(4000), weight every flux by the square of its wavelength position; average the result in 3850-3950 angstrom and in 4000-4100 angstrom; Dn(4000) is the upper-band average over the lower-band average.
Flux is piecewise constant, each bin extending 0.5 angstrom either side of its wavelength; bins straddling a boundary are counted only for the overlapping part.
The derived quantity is 1.3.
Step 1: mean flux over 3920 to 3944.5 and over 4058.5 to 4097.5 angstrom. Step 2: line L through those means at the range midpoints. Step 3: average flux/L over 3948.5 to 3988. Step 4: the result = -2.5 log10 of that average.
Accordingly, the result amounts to -0.034 mag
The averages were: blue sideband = 15.1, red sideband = 17.5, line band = 16.2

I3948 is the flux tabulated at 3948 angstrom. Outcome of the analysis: 16.44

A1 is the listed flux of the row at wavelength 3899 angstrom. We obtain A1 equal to 13.61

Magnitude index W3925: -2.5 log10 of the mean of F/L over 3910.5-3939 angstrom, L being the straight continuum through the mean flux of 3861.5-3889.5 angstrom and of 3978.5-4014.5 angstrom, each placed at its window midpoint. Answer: 0.046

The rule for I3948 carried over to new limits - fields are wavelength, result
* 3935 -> 14.34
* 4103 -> 17.78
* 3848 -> 14.56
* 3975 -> 16.83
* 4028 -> 16.49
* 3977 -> 16.91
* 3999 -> 15.24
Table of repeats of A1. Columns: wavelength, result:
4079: 17.92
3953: 16.91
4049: 18.57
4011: 16.62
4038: 15.34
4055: 16.92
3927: 15.1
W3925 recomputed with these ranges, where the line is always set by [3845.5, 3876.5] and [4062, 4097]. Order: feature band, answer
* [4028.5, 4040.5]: 0.112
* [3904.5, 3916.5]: 0.053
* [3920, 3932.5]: 0.042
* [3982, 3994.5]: -0.061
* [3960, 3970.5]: 0.078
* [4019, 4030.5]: 0.016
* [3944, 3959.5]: -0.040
